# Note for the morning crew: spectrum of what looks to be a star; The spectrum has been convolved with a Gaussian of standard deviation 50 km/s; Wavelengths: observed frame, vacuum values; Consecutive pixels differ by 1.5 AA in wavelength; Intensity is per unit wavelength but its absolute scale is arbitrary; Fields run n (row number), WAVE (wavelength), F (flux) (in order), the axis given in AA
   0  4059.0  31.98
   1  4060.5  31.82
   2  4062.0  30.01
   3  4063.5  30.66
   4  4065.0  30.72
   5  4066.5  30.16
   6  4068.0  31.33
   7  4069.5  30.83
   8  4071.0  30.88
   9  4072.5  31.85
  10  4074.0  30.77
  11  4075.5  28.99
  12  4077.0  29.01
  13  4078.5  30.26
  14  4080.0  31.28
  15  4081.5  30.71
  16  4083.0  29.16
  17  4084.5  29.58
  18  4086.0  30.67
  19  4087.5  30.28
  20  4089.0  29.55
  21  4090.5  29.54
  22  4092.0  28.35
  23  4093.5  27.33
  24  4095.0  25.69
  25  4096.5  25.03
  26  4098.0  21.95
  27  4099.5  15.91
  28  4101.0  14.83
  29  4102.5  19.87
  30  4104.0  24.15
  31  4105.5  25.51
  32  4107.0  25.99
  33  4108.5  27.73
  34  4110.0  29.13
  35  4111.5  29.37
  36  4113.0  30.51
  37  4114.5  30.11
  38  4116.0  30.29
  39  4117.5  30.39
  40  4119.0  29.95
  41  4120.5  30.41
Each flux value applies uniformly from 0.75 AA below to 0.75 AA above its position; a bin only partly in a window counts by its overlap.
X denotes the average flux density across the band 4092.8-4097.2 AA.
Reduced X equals 26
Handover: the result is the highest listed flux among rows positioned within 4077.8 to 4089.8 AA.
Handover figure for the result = 31.28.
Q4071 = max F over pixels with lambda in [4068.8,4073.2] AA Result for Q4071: 31.85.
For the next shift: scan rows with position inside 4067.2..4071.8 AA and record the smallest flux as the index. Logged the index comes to 30.83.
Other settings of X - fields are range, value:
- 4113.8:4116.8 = 30.2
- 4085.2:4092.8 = 29.7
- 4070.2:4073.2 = 31.3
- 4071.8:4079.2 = 30.2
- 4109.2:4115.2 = 29.8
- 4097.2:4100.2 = 19.1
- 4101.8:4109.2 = 24.7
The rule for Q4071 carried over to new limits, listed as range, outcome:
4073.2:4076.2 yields 30.77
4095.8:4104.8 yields 25.03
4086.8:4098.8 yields 30.28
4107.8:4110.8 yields 29.13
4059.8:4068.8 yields 31.82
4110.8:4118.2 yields 30.51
